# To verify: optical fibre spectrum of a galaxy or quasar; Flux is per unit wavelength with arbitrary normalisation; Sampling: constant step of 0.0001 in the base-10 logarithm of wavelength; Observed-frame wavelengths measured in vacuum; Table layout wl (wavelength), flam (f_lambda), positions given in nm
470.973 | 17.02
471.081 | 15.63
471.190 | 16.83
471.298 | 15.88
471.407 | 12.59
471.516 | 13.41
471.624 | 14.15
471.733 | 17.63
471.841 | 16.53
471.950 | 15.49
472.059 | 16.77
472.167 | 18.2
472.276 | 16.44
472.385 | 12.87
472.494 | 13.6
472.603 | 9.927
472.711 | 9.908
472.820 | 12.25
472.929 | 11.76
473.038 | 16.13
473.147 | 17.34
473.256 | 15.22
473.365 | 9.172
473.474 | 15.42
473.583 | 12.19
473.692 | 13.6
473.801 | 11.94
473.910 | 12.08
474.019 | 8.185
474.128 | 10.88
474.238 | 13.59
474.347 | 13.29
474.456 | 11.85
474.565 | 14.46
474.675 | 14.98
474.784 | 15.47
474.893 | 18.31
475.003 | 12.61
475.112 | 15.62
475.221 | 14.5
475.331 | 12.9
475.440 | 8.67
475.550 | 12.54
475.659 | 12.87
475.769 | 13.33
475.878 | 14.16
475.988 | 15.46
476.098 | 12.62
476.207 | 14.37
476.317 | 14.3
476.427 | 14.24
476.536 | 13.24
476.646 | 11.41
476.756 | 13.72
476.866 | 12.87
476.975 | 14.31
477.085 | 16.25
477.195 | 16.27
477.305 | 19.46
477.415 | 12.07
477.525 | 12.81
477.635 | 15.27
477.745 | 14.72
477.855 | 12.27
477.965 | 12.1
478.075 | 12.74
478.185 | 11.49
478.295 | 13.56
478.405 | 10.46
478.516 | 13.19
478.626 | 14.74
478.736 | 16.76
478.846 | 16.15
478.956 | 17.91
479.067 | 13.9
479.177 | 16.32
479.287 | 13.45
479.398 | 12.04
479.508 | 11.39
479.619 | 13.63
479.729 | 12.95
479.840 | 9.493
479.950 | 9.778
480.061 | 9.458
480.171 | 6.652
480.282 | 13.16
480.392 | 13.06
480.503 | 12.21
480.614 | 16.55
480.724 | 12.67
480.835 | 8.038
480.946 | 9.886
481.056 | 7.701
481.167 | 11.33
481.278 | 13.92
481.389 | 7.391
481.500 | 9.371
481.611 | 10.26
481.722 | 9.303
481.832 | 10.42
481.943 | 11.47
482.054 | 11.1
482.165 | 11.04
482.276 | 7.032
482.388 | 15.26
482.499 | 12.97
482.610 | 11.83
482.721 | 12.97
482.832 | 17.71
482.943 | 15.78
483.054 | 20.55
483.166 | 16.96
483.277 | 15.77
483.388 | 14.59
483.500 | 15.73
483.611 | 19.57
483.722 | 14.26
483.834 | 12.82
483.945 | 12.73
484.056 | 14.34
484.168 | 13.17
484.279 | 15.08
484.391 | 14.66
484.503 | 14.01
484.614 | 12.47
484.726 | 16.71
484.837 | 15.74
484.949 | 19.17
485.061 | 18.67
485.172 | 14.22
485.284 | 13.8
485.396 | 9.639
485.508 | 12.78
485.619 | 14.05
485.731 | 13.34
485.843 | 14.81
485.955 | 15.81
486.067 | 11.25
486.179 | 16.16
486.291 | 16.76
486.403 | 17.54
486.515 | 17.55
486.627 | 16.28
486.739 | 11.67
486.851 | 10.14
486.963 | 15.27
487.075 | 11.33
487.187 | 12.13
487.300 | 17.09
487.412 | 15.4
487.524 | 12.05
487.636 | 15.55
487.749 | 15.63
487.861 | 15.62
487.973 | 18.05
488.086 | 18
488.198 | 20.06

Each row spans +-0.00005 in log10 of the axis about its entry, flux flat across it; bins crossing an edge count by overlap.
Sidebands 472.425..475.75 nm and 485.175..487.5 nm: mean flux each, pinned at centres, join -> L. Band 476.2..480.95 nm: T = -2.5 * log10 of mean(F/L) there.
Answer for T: 0.02 mag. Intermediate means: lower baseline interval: 13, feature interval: 13.2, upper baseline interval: 14.1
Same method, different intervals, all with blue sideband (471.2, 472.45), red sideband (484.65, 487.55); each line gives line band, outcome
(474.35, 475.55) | 0.108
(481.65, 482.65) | 0.312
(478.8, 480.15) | 0.169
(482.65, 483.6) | -0.109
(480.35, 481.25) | 0.285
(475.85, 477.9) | 0.071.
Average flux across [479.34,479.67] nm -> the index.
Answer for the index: 12.3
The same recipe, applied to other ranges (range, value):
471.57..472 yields 16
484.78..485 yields 17.4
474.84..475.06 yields 15.4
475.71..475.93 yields 13.7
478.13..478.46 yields 11.8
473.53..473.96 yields 12.5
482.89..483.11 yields 18.2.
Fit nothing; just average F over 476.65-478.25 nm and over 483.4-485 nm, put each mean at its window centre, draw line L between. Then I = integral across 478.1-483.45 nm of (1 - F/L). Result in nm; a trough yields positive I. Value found 0.70 nm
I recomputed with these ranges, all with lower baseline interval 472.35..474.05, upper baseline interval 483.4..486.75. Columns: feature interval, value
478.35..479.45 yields -0.06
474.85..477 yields -0.07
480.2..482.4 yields 0.50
